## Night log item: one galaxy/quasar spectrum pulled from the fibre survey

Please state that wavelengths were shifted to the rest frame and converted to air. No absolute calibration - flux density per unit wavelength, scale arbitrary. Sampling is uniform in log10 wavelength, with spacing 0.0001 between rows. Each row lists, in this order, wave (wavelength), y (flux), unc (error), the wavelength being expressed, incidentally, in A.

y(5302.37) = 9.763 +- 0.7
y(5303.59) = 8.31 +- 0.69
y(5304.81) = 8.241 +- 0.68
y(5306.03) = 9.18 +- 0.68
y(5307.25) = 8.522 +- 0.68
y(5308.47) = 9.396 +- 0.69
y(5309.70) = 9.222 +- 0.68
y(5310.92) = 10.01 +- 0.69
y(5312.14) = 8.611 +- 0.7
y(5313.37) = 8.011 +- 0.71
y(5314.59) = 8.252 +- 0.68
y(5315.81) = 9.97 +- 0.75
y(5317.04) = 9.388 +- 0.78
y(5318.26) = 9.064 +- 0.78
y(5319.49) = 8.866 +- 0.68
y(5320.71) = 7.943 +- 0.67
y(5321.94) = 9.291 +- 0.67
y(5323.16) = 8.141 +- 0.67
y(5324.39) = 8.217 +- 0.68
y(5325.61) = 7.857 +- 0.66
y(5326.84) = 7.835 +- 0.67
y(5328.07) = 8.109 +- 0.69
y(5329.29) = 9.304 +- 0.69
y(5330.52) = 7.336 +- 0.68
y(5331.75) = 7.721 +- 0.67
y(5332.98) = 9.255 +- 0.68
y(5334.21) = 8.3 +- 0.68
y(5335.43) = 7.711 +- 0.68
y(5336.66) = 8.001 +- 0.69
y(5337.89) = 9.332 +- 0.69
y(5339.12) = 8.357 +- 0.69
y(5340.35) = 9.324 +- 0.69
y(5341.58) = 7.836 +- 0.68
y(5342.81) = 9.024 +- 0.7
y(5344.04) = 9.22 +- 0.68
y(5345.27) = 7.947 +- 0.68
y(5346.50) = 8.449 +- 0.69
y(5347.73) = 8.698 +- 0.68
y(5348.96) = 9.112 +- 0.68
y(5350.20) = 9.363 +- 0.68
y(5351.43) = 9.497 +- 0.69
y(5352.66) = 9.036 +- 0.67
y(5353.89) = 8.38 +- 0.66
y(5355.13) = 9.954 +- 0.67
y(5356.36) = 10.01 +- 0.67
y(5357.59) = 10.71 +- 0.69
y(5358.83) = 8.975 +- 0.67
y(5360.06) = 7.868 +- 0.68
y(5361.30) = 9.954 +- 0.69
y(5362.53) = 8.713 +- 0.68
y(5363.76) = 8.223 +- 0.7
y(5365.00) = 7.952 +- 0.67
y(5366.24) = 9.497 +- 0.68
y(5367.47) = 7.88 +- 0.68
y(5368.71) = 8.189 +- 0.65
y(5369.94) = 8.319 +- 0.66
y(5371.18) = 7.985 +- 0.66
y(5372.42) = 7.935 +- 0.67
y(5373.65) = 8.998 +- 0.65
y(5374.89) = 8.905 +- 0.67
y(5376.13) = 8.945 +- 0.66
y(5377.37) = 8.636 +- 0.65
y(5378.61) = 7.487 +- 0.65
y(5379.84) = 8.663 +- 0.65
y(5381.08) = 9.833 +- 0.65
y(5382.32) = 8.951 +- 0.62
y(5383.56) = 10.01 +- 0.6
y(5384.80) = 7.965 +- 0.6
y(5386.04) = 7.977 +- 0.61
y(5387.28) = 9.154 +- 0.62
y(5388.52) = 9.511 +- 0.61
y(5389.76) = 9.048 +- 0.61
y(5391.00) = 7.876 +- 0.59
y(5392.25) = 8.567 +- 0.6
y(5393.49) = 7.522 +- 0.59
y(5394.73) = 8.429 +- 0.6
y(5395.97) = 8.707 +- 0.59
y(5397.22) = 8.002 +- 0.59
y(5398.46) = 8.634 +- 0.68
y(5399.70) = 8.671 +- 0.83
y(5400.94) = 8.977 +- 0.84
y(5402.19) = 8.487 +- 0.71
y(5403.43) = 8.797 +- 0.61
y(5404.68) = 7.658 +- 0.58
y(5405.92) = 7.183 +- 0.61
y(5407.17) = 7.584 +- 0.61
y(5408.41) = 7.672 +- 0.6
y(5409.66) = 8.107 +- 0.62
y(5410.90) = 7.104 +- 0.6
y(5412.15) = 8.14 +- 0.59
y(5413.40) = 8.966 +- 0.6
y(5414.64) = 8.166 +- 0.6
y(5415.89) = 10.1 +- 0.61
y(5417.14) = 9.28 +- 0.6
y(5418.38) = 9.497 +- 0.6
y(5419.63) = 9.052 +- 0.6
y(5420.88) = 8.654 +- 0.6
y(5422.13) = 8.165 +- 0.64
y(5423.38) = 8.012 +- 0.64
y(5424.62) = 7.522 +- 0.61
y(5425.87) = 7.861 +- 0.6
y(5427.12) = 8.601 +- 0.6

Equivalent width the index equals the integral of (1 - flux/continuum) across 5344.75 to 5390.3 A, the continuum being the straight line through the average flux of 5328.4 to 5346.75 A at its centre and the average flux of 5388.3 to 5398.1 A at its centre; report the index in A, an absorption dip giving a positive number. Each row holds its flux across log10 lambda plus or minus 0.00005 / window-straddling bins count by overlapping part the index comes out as -2.1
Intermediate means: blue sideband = 8.47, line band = 8.83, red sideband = 8.42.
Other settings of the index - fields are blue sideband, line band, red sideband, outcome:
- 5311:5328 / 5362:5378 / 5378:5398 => 0.2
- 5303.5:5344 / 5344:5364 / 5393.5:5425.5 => -1.3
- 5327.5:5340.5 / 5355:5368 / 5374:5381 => -0.7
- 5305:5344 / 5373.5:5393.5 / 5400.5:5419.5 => -0.6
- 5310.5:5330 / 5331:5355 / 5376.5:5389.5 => 0.1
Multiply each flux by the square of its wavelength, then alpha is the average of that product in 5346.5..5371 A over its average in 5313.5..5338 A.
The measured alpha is 1.07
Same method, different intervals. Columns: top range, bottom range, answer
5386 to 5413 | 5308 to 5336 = 0.99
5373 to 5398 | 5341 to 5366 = 0.98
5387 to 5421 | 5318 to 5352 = 1.02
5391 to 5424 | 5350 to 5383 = 0.96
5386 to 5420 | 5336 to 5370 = 0.97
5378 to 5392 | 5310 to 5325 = 1.02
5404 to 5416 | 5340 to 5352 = 0.93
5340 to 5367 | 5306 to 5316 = 1.02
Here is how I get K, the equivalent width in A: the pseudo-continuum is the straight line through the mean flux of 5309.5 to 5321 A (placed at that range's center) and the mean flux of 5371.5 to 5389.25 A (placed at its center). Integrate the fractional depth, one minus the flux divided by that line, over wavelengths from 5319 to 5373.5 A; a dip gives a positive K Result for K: 1.5 A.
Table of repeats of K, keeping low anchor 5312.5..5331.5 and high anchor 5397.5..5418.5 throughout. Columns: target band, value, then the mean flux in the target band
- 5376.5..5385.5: -0.40 A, 8.79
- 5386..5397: -0.18 A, 8.54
